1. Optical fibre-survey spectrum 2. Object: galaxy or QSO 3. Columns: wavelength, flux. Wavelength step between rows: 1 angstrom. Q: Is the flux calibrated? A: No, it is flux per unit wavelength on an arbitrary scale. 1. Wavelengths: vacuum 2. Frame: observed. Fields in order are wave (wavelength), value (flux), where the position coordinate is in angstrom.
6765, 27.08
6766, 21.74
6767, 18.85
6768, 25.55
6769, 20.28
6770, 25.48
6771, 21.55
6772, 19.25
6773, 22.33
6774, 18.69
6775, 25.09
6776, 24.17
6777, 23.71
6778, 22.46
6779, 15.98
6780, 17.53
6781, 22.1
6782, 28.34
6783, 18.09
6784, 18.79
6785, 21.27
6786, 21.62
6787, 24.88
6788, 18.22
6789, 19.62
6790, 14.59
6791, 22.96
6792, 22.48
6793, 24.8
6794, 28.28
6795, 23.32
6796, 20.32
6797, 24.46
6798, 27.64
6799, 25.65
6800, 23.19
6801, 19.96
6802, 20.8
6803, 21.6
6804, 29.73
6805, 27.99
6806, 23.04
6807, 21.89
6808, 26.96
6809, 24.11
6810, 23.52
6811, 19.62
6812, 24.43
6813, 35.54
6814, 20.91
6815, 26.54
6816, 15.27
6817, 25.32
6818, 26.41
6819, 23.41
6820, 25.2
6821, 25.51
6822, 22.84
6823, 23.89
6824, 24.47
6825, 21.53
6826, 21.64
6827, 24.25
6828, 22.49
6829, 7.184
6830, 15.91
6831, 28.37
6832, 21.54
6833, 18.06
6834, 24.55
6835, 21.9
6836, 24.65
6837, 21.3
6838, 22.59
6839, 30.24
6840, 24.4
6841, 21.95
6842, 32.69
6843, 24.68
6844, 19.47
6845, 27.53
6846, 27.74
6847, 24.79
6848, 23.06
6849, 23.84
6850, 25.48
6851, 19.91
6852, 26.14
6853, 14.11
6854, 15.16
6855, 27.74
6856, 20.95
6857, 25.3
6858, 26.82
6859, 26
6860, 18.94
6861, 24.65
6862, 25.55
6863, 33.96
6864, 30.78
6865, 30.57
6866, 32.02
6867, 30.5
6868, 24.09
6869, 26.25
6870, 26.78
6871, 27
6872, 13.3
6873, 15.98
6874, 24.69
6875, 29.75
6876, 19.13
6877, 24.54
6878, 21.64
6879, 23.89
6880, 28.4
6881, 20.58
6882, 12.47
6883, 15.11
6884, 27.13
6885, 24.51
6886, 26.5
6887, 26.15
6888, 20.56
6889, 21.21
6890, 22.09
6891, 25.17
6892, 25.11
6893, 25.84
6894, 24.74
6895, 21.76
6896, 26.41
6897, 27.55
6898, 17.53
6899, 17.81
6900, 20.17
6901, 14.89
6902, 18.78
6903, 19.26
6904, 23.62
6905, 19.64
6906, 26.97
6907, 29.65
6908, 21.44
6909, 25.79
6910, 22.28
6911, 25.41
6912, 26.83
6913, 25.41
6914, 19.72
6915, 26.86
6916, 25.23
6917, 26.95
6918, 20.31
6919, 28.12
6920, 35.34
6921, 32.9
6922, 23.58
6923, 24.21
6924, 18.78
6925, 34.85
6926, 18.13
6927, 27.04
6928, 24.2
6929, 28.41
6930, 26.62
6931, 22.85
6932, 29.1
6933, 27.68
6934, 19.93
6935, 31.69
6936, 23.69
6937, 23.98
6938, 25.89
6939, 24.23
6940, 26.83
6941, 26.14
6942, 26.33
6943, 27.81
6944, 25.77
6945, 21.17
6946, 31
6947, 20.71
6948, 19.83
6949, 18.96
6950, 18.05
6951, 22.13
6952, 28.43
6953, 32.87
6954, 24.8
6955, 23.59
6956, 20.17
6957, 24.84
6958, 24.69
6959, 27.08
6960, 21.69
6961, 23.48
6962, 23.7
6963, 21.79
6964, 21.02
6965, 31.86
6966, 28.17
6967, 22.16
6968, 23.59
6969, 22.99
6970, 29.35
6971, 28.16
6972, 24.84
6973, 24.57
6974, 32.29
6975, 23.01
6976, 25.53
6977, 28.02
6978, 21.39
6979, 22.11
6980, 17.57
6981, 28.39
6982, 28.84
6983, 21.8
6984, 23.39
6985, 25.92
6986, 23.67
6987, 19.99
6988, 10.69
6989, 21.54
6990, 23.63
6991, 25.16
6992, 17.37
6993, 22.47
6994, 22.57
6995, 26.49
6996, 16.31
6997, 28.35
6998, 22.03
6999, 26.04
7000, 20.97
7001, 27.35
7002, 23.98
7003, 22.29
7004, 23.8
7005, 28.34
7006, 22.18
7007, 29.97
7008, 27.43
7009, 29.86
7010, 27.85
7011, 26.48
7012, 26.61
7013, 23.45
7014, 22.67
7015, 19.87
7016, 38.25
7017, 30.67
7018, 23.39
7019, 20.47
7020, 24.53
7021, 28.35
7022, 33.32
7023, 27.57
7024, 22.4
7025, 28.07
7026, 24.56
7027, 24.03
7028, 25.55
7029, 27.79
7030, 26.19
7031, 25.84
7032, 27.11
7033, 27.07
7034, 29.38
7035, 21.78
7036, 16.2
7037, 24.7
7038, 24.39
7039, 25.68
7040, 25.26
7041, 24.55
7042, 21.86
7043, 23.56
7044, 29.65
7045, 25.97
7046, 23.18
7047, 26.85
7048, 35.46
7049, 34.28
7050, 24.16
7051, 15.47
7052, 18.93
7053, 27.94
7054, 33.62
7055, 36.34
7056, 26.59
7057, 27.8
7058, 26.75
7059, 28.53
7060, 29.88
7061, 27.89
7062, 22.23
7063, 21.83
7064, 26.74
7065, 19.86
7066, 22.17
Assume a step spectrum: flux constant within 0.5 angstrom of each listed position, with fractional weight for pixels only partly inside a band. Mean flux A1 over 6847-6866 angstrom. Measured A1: 24.6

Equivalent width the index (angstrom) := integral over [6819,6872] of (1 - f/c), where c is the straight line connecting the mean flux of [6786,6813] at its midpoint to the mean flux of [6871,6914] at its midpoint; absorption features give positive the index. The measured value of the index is -2.4 angstrom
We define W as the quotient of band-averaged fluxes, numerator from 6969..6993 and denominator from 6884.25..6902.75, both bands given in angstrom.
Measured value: 1.05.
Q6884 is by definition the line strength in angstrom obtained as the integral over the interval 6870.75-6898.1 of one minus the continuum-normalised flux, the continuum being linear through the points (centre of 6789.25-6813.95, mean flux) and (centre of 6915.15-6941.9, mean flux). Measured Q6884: 2.7 angstrom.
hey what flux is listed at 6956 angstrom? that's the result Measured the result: 20.17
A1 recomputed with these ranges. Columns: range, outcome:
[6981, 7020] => 24.3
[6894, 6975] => 24.6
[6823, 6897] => 23.7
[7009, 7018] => 26.9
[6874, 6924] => 23.6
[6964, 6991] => 24.3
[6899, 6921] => 24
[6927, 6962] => 24.9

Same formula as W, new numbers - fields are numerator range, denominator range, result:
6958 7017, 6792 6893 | 1.03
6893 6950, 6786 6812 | 1.05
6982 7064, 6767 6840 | 1.11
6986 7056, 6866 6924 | 1.07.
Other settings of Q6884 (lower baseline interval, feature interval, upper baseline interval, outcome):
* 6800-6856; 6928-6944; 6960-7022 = -1.21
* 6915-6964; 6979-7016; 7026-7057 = 2.42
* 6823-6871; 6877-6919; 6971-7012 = 1.93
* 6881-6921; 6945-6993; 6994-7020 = 1.47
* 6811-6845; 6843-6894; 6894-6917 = -1.86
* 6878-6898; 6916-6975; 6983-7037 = -3.41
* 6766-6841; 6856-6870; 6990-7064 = -2.14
